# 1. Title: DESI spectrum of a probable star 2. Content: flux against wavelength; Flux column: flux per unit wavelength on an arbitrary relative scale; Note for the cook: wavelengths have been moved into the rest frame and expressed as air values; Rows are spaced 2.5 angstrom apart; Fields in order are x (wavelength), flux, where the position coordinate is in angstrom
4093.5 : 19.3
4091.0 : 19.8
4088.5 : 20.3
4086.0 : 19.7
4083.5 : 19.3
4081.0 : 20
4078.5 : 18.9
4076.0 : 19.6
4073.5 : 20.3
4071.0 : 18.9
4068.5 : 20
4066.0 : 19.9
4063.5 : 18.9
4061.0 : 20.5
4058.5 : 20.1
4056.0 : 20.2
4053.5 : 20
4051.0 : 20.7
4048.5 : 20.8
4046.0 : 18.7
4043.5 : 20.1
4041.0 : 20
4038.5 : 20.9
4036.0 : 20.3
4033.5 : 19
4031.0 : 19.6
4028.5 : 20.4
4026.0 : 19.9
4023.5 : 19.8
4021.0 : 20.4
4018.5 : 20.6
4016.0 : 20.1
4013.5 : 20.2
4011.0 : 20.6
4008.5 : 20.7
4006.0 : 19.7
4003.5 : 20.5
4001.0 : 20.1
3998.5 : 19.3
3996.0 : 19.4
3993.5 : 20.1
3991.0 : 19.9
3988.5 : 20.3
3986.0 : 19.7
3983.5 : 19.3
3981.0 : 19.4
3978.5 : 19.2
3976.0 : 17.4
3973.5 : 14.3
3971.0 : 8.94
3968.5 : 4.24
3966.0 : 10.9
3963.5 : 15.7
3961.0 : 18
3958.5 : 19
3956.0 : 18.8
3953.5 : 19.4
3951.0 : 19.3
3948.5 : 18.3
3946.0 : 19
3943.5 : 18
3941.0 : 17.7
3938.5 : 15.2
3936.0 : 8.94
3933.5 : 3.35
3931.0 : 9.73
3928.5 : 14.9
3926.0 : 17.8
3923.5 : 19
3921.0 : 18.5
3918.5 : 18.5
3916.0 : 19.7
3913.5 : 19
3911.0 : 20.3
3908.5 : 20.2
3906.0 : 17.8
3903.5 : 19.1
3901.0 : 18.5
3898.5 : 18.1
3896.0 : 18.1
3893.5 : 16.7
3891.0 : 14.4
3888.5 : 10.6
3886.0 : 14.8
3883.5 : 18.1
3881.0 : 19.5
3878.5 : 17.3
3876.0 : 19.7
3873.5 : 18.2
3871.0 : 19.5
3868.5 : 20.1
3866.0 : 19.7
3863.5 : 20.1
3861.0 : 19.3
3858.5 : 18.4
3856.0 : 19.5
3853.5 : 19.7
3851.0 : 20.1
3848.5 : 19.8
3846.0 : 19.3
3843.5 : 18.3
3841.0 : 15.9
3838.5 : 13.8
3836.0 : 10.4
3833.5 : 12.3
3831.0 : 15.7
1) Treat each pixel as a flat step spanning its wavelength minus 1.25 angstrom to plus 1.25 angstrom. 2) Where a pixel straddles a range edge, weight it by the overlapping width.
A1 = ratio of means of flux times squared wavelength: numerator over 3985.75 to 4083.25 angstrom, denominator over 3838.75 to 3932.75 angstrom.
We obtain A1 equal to 1.20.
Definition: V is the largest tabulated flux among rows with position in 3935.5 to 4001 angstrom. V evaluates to 20.3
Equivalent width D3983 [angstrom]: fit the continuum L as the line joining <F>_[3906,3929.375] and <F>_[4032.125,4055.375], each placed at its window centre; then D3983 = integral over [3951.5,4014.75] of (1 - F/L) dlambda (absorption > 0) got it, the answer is 5.2 angstrom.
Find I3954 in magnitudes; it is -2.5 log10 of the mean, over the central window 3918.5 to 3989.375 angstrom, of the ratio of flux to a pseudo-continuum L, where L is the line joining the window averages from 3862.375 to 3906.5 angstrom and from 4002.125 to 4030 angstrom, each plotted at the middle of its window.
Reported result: 0.20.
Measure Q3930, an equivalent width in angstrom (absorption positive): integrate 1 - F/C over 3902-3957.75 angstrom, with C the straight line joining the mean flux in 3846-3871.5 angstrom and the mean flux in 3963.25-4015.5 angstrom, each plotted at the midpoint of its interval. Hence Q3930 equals 4.8 angstrom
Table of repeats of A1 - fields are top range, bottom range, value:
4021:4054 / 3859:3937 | 1.26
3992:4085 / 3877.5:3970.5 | 1.30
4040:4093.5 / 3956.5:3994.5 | 1.26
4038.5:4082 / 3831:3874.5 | 1.24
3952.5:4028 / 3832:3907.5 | 1.10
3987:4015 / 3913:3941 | 1.39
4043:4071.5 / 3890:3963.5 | 1.25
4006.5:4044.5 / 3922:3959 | 1.33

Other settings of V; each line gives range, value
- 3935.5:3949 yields 19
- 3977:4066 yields 20.9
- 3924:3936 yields 17.8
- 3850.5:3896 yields 20.1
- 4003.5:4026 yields 20.7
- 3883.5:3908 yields 19.1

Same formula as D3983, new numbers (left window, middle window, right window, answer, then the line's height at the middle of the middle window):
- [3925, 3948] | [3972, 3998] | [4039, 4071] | -3.8 angstrom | 16.4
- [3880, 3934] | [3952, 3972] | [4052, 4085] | 3.7 angstrom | 17.8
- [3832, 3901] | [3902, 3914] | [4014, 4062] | -0.8 angstrom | 18.1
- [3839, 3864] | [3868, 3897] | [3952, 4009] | 2.2 angstrom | 18.5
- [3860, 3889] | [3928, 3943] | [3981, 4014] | 5.7 angstrom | 19.1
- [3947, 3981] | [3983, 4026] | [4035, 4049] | -4.9 angstrom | 18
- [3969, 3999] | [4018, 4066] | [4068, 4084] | -2.9 angstrom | 18.9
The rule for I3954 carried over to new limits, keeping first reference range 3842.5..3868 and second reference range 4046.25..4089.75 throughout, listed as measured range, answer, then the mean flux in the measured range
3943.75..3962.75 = 0.05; 18.7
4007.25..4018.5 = -0.04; 20.4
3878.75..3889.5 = 0.21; 16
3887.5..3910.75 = 0.13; 17.3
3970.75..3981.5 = 0.21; 16.2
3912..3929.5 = 0.07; 18.3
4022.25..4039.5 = -0.01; 20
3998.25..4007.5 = -0.01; 20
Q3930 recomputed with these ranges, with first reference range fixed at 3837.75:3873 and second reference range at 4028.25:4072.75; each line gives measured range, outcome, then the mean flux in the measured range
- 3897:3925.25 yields 0.4 angstrom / 18.9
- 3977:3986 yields 0.1 angstrom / 19.3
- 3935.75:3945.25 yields 1.7 angstrom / 15.8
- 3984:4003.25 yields -0.2 angstrom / 19.8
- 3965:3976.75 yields 5.2 angstrom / 10.9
